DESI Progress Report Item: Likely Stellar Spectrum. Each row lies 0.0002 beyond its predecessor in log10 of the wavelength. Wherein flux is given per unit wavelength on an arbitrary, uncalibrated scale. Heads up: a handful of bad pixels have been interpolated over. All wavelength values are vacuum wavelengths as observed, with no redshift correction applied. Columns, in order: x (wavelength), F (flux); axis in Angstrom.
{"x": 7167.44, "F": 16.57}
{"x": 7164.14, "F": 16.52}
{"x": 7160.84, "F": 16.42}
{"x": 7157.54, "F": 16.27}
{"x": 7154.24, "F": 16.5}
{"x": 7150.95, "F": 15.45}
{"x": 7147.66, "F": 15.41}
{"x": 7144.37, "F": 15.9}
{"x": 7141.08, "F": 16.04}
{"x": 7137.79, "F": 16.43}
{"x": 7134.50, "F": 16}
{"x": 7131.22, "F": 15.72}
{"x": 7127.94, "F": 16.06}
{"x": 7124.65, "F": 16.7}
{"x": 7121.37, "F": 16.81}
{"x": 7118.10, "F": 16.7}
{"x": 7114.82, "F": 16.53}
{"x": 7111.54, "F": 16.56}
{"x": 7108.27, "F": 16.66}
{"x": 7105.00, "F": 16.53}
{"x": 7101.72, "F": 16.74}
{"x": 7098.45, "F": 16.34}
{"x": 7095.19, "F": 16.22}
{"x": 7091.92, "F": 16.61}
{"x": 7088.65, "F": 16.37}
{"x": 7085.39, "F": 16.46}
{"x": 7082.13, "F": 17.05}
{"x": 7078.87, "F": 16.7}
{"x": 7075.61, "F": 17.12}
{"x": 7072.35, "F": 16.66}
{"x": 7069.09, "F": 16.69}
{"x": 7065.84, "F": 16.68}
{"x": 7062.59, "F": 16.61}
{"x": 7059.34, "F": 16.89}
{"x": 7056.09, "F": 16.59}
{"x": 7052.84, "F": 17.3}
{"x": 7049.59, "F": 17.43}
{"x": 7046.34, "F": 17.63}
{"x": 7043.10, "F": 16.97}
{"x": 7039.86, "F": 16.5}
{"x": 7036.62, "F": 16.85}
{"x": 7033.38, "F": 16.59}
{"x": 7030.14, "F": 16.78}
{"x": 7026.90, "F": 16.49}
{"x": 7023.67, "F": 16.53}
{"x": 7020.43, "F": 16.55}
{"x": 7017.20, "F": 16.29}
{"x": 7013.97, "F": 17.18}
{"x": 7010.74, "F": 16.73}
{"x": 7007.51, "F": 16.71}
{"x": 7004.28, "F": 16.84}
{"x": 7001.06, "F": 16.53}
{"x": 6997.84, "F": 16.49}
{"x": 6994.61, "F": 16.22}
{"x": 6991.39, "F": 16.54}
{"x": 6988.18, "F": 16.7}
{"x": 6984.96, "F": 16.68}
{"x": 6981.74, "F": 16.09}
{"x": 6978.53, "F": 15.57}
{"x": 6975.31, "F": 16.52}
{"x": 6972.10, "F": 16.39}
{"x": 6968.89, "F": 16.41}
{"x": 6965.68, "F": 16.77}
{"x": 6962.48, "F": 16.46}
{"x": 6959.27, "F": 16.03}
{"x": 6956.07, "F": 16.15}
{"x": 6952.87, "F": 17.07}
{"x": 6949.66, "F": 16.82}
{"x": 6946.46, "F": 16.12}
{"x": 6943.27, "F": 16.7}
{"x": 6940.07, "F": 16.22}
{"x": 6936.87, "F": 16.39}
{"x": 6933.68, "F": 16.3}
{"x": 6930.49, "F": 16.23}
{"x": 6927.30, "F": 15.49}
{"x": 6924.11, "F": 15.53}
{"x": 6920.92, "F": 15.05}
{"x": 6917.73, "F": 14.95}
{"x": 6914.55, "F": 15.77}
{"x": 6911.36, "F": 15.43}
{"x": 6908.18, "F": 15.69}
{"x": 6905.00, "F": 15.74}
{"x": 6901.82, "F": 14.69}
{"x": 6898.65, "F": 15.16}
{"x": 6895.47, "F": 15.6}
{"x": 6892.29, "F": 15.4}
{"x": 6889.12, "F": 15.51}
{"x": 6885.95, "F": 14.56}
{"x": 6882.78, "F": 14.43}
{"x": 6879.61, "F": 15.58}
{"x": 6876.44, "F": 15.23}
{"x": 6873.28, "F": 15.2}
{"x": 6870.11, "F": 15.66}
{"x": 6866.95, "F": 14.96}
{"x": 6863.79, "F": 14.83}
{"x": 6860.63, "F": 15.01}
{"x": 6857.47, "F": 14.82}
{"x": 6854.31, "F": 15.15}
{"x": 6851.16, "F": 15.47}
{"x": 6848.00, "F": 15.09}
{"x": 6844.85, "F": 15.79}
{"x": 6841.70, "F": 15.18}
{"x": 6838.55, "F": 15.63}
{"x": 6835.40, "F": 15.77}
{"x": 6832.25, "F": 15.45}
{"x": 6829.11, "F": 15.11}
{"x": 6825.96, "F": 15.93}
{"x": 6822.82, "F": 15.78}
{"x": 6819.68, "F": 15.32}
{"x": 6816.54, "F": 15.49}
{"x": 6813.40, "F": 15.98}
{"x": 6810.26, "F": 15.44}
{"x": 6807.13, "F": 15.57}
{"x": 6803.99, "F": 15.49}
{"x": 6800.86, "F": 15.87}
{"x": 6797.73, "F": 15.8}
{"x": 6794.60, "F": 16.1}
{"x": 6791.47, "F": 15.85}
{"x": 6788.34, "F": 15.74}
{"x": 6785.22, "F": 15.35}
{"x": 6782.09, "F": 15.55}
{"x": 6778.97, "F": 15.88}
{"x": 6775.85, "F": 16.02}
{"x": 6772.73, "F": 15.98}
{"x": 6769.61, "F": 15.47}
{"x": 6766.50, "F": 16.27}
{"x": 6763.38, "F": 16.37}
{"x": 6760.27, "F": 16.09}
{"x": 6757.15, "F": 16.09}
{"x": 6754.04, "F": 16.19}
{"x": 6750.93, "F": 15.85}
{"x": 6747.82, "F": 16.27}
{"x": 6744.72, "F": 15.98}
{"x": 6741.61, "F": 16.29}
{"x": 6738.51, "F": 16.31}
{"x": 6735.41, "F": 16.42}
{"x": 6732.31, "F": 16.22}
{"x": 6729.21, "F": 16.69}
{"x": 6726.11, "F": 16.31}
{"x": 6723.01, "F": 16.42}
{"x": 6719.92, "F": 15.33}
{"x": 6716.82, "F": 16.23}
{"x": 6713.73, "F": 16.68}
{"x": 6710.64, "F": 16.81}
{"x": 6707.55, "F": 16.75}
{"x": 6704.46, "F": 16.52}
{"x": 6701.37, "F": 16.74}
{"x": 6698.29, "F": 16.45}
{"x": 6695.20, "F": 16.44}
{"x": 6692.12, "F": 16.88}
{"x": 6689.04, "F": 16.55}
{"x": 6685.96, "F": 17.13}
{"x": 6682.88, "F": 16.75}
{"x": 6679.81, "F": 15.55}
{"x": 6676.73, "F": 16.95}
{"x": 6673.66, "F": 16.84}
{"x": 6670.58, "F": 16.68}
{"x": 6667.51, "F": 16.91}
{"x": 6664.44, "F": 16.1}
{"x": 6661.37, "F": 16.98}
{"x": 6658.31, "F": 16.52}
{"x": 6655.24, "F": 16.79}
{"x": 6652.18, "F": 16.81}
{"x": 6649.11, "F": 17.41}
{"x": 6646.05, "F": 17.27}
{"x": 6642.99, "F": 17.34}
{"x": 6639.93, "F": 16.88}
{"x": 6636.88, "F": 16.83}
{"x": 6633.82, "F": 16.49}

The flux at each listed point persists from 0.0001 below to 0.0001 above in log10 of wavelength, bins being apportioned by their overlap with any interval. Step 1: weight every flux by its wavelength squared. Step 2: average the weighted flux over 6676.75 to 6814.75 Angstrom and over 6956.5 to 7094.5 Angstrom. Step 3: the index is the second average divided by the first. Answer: 1.12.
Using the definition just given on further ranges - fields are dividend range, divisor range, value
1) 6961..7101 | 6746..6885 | 1.14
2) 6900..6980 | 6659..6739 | 1.04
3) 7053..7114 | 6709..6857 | 1.14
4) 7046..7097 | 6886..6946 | 1.12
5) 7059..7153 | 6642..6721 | 1.11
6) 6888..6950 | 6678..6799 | 1.02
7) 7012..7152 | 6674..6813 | 1.13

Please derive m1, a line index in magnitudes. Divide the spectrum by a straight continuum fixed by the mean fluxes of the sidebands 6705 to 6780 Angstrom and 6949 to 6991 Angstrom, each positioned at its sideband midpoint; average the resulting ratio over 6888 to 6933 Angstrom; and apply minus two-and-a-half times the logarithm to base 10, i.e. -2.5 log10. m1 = 0.06 mag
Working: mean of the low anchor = 16.2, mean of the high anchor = 16.4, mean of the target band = 15.5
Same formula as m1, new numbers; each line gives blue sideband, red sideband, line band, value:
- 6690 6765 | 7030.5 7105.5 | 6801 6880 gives 0.07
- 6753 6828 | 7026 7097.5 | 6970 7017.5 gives 0.00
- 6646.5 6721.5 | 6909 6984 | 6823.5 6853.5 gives 0.06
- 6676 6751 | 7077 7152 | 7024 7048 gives -0.03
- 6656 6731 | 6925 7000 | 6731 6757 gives 0.02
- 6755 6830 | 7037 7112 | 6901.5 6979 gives 0.02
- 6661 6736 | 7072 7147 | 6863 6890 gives 0.10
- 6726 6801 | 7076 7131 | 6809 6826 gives 0.03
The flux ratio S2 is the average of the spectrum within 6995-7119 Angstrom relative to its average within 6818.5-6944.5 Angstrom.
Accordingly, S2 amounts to 1.08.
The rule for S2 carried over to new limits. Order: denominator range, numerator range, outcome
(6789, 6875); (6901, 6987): 1.04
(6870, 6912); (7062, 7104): 1.09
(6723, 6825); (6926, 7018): 1.03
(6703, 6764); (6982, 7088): 1.03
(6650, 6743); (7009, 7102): 1.01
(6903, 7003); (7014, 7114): 1.03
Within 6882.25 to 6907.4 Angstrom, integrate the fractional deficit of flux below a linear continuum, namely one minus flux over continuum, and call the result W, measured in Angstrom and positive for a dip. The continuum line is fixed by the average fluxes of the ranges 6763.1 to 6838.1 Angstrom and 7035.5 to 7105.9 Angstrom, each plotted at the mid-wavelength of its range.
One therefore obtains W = 1.4 Angstrom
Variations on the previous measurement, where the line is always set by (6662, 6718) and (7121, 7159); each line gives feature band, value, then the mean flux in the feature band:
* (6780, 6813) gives 1.60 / 15.7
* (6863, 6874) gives 0.82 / 15.2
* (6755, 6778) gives 0.67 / 16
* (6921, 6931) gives 0.46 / 15.6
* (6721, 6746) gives 0.38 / 16.3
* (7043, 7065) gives -1.18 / 17.1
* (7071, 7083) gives -0.54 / 16.9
